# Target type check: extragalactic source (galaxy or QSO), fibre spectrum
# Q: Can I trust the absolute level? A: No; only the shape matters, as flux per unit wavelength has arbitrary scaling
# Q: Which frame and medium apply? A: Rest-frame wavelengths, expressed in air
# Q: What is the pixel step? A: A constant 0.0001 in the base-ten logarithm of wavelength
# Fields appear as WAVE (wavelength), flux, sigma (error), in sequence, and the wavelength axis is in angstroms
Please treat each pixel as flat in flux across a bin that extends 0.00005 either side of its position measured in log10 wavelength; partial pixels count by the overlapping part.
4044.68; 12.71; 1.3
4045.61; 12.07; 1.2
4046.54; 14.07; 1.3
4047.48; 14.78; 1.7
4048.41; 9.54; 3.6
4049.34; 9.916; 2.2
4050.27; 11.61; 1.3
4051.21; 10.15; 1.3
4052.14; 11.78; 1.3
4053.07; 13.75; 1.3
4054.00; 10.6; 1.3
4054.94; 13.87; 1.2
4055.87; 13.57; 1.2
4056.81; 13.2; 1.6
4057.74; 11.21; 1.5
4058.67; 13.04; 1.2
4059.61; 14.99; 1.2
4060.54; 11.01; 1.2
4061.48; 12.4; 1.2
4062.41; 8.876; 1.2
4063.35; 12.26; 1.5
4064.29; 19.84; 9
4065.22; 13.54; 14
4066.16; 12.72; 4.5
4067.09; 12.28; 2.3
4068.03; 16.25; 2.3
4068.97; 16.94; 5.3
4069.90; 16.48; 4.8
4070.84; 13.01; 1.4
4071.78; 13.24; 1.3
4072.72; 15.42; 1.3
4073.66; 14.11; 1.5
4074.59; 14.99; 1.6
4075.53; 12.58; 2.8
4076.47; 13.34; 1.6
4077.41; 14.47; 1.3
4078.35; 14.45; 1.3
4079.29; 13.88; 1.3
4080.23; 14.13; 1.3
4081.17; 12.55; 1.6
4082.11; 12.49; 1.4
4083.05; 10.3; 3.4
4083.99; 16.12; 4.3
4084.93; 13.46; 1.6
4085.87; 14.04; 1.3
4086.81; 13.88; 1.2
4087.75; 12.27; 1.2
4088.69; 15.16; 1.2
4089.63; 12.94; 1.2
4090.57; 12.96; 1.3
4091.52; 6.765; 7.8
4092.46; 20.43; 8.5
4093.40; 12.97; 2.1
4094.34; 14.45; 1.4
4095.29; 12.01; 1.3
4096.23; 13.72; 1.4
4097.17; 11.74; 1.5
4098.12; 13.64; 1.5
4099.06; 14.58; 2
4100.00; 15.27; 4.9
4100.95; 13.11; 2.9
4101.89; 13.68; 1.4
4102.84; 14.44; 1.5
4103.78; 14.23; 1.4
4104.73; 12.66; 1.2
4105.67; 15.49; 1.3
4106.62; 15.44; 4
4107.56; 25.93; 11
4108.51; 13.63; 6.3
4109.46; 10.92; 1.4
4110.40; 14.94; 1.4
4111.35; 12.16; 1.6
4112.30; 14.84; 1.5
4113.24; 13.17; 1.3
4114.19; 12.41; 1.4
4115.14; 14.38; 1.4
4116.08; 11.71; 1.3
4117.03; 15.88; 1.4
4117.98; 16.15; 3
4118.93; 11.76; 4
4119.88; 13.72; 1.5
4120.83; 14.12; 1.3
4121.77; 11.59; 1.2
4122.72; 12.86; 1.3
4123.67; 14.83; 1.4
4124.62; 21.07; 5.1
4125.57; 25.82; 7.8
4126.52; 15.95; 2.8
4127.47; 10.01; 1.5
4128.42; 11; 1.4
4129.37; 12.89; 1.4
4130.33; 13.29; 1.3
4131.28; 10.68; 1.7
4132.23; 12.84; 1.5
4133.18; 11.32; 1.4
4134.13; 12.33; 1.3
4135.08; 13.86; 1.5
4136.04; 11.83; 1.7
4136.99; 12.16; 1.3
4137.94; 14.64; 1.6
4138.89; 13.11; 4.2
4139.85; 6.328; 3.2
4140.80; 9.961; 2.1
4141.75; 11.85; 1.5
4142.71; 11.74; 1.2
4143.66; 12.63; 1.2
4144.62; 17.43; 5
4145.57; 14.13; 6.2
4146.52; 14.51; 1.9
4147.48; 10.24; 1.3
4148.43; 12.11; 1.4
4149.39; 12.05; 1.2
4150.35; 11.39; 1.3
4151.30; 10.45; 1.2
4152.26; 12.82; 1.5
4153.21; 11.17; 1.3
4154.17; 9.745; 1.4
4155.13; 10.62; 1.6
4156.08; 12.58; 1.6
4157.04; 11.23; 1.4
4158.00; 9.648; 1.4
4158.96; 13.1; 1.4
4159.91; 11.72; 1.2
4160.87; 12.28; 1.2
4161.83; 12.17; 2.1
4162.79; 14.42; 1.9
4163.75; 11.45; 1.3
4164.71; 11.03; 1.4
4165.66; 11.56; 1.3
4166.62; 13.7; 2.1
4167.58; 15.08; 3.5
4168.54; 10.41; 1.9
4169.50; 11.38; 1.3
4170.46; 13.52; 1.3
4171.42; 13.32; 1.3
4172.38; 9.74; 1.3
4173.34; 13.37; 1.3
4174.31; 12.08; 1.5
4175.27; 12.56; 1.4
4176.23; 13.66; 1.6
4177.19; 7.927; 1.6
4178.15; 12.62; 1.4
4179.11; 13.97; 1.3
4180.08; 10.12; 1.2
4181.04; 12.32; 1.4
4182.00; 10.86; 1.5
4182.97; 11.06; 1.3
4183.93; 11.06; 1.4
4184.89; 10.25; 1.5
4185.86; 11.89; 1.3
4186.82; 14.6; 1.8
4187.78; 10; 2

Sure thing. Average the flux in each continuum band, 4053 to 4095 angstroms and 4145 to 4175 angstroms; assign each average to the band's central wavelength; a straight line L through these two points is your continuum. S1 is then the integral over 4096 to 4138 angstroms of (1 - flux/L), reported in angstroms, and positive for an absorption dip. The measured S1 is -4.1 angstroms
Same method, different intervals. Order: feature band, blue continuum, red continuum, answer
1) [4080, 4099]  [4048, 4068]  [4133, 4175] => -1.5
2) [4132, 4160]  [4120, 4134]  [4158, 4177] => 2.7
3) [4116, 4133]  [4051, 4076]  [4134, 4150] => -2.2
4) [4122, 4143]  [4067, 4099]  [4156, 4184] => -0.7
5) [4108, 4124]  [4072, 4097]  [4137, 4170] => -0.8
